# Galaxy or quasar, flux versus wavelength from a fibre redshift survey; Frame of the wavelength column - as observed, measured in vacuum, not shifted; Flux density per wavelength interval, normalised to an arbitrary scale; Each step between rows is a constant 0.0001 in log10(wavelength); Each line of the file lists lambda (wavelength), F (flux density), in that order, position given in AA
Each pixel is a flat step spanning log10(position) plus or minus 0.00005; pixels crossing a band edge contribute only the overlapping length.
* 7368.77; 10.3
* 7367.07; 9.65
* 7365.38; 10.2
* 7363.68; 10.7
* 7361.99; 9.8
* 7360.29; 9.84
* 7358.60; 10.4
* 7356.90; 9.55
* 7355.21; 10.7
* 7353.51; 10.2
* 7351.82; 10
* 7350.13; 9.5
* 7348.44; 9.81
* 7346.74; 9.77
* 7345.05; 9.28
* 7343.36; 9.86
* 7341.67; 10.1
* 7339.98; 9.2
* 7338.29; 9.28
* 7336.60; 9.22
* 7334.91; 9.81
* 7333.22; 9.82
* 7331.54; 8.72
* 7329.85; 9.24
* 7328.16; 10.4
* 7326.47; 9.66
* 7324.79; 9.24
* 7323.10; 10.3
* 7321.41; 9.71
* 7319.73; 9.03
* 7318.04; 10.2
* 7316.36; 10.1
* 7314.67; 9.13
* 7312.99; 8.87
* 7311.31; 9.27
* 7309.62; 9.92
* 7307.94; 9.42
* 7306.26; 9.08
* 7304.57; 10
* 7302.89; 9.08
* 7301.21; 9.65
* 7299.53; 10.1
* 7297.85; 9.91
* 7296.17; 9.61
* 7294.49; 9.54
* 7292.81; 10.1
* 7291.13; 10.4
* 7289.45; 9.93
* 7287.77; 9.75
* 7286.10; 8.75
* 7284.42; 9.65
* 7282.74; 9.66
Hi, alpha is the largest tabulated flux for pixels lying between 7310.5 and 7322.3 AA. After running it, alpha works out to 10.2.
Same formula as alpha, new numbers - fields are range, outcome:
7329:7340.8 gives 9.82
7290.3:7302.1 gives 10.4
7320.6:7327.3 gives 10.3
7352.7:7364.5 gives 10.7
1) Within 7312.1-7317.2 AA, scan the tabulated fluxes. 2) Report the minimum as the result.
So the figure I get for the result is 8.87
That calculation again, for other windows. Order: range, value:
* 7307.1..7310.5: 9.42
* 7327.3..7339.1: 8.72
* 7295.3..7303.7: 9.08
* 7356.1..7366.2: 9.55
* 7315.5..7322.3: 9.03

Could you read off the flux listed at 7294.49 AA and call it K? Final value 9.54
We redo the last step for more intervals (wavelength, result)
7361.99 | 9.8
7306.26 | 9.08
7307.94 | 9.42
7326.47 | 9.66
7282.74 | 9.66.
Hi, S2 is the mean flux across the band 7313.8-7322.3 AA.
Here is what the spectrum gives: 9.63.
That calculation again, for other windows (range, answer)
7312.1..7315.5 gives 9.02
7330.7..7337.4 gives 9.4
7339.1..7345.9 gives 9.61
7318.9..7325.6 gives 9.57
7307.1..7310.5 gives 9.66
